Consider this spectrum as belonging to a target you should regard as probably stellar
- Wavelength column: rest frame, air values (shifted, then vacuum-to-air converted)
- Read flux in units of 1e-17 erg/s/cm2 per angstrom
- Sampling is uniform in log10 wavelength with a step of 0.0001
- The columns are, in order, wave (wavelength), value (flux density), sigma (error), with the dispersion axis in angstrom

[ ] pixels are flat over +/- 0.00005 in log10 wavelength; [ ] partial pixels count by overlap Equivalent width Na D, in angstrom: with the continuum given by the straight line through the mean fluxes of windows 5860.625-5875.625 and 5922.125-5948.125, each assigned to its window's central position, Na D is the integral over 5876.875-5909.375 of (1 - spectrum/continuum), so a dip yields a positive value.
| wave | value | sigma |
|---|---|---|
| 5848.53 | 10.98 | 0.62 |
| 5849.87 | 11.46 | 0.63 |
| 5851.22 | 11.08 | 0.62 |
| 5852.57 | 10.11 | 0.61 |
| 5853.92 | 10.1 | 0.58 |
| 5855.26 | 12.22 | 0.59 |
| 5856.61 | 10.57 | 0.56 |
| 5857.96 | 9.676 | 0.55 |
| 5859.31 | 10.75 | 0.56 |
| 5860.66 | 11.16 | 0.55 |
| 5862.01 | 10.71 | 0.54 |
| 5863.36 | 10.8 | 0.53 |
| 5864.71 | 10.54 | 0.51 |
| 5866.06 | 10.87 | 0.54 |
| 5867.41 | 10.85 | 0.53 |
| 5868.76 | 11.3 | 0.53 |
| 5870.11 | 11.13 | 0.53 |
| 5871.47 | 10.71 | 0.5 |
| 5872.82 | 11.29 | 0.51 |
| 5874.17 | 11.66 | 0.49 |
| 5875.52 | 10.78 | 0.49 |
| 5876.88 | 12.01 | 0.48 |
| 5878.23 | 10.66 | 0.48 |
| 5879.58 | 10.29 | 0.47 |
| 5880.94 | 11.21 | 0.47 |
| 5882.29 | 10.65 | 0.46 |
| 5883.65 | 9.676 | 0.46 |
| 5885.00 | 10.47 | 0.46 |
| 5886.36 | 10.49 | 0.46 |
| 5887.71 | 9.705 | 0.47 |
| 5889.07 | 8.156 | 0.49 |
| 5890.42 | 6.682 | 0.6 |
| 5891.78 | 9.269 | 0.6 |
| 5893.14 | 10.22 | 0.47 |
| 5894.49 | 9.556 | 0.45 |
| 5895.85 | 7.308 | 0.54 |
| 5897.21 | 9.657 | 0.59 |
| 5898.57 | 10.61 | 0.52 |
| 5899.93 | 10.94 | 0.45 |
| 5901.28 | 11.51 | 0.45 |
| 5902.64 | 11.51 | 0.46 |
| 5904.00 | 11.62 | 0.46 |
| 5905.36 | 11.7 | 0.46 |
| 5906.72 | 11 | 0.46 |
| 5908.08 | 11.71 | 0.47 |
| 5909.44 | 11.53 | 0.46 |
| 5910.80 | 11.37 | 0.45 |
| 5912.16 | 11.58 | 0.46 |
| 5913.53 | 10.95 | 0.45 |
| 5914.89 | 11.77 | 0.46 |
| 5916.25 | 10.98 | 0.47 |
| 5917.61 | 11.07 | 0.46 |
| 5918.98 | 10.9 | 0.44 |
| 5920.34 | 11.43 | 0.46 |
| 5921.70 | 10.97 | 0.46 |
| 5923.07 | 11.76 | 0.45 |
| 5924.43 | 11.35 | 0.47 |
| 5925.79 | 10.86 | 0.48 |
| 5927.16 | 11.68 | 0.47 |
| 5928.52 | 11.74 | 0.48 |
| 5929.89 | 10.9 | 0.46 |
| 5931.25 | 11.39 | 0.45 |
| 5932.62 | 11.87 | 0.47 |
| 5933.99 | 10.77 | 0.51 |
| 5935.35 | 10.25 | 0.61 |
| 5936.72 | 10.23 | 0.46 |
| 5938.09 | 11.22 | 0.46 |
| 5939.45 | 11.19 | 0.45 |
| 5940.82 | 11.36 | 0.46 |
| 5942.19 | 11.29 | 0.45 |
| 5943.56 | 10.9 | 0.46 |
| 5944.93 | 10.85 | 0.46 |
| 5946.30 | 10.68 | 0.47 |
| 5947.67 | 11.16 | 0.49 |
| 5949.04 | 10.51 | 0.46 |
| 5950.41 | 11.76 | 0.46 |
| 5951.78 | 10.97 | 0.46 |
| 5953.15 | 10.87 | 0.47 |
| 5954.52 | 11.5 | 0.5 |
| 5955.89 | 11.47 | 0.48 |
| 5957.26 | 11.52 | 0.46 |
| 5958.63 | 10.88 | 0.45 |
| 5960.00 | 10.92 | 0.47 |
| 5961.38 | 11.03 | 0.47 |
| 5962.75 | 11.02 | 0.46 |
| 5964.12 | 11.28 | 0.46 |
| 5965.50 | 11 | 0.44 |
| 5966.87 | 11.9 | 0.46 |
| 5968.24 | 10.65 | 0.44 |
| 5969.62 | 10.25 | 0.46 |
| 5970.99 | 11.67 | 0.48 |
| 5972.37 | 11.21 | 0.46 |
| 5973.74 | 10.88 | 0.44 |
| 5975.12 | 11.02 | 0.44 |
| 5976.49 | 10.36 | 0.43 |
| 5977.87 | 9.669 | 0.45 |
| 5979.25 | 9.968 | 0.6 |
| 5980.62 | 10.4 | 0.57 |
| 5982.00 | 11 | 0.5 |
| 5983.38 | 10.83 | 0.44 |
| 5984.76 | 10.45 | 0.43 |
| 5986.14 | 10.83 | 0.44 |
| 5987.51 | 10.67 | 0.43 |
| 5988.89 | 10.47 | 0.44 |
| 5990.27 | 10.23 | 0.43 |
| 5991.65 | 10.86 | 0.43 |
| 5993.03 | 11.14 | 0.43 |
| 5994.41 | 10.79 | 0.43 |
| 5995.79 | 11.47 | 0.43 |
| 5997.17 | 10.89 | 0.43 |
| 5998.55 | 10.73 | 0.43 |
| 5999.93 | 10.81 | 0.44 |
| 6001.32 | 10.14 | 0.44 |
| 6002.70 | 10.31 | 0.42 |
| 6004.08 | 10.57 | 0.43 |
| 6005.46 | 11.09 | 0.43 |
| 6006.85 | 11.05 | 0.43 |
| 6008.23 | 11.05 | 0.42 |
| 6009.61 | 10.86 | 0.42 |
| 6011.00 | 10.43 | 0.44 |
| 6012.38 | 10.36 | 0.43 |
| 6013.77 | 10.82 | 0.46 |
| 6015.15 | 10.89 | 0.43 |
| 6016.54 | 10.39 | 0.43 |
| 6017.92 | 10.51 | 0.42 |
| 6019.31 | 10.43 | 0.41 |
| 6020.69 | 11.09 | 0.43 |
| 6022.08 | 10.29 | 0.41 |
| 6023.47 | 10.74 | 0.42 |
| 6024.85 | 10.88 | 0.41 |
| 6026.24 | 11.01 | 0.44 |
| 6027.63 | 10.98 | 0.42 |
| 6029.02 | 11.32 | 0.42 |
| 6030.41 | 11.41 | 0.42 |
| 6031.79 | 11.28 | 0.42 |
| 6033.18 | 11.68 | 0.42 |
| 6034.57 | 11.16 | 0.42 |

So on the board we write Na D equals 2.28 angstrom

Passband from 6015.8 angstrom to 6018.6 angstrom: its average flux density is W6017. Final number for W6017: 10.5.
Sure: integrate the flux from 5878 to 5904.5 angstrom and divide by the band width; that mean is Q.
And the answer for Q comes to 9.99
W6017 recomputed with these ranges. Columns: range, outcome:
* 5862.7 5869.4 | 10.9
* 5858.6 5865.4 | 10.8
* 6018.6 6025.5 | 10.7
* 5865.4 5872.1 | 11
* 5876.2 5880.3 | 11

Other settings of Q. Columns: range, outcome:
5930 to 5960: 11.1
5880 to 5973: 10.9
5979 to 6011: 10.7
